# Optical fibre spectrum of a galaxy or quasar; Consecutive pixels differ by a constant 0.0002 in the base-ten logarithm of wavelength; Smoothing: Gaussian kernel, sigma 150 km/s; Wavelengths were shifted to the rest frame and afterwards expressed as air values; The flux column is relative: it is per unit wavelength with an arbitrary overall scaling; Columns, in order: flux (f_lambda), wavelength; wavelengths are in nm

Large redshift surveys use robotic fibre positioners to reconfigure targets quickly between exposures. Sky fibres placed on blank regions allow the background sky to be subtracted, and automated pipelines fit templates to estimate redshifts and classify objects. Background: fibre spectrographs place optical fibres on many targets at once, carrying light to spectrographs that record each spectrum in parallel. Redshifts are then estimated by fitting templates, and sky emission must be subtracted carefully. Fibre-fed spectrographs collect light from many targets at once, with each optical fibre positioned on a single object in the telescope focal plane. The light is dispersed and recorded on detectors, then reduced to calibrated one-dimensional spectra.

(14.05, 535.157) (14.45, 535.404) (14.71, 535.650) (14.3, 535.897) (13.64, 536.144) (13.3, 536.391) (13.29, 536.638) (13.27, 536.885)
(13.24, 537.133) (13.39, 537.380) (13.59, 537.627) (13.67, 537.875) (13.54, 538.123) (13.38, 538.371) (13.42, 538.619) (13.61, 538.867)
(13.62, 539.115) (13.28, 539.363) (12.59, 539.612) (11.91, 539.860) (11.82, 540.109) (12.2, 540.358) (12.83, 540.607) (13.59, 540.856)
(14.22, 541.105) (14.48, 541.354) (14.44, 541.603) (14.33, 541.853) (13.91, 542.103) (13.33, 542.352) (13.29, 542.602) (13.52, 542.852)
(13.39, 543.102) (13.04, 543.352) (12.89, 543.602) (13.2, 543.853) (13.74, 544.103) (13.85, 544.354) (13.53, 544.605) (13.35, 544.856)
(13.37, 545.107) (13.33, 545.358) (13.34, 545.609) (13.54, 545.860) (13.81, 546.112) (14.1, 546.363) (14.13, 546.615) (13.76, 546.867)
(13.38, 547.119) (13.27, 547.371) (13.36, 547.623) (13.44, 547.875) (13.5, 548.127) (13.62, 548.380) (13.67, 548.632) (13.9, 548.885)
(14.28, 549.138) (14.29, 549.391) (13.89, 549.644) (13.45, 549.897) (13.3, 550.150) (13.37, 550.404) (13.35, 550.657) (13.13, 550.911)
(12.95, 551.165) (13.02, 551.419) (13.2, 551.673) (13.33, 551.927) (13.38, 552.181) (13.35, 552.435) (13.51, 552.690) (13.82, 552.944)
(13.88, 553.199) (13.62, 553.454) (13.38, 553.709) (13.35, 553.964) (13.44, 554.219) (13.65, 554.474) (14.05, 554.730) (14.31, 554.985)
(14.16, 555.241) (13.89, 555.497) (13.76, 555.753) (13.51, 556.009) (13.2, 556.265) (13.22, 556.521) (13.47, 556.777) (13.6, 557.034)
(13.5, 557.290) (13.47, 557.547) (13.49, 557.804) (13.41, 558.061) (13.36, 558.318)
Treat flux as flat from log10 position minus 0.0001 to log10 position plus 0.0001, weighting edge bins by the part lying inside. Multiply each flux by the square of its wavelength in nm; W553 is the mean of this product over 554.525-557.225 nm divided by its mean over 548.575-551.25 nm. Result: 1.0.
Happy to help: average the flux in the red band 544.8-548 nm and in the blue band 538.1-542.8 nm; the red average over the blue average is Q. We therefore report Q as 1.0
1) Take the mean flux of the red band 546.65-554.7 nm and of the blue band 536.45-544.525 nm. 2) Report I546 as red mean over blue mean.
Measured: 1.01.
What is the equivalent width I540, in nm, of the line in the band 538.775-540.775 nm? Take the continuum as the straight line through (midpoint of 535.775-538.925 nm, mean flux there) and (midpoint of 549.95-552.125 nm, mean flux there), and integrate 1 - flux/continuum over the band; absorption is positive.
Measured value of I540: 0.107 nm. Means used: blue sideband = 13.5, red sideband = 13.2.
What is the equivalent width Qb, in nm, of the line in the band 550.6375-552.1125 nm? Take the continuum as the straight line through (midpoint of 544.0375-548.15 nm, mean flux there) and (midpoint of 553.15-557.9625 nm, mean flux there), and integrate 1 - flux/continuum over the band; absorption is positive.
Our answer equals 0.048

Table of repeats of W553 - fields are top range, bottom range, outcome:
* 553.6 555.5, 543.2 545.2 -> 1.07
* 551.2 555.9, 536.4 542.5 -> 1.07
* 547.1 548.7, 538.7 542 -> 1.04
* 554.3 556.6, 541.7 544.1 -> 1.07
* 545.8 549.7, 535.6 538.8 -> 1.05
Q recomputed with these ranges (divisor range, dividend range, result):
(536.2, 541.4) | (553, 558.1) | 1.03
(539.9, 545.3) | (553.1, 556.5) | 1.02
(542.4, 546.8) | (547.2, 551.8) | 1.00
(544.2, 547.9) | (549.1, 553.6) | 0.99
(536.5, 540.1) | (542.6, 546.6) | 1.02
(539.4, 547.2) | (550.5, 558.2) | 1.01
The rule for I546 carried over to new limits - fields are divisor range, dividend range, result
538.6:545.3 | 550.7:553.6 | 1.00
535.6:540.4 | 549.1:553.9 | 1.02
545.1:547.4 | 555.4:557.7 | 0.99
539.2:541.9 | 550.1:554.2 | 1.01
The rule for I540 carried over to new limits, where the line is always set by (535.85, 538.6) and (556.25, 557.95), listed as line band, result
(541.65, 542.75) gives -0.02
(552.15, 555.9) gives -0.07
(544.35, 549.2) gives -0.05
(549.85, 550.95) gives 0.01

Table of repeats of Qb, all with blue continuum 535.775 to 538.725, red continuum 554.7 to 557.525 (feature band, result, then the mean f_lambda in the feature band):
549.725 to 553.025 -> 0.075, 13.3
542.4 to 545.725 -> 0.047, 13.4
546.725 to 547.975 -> 0.013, 13.5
